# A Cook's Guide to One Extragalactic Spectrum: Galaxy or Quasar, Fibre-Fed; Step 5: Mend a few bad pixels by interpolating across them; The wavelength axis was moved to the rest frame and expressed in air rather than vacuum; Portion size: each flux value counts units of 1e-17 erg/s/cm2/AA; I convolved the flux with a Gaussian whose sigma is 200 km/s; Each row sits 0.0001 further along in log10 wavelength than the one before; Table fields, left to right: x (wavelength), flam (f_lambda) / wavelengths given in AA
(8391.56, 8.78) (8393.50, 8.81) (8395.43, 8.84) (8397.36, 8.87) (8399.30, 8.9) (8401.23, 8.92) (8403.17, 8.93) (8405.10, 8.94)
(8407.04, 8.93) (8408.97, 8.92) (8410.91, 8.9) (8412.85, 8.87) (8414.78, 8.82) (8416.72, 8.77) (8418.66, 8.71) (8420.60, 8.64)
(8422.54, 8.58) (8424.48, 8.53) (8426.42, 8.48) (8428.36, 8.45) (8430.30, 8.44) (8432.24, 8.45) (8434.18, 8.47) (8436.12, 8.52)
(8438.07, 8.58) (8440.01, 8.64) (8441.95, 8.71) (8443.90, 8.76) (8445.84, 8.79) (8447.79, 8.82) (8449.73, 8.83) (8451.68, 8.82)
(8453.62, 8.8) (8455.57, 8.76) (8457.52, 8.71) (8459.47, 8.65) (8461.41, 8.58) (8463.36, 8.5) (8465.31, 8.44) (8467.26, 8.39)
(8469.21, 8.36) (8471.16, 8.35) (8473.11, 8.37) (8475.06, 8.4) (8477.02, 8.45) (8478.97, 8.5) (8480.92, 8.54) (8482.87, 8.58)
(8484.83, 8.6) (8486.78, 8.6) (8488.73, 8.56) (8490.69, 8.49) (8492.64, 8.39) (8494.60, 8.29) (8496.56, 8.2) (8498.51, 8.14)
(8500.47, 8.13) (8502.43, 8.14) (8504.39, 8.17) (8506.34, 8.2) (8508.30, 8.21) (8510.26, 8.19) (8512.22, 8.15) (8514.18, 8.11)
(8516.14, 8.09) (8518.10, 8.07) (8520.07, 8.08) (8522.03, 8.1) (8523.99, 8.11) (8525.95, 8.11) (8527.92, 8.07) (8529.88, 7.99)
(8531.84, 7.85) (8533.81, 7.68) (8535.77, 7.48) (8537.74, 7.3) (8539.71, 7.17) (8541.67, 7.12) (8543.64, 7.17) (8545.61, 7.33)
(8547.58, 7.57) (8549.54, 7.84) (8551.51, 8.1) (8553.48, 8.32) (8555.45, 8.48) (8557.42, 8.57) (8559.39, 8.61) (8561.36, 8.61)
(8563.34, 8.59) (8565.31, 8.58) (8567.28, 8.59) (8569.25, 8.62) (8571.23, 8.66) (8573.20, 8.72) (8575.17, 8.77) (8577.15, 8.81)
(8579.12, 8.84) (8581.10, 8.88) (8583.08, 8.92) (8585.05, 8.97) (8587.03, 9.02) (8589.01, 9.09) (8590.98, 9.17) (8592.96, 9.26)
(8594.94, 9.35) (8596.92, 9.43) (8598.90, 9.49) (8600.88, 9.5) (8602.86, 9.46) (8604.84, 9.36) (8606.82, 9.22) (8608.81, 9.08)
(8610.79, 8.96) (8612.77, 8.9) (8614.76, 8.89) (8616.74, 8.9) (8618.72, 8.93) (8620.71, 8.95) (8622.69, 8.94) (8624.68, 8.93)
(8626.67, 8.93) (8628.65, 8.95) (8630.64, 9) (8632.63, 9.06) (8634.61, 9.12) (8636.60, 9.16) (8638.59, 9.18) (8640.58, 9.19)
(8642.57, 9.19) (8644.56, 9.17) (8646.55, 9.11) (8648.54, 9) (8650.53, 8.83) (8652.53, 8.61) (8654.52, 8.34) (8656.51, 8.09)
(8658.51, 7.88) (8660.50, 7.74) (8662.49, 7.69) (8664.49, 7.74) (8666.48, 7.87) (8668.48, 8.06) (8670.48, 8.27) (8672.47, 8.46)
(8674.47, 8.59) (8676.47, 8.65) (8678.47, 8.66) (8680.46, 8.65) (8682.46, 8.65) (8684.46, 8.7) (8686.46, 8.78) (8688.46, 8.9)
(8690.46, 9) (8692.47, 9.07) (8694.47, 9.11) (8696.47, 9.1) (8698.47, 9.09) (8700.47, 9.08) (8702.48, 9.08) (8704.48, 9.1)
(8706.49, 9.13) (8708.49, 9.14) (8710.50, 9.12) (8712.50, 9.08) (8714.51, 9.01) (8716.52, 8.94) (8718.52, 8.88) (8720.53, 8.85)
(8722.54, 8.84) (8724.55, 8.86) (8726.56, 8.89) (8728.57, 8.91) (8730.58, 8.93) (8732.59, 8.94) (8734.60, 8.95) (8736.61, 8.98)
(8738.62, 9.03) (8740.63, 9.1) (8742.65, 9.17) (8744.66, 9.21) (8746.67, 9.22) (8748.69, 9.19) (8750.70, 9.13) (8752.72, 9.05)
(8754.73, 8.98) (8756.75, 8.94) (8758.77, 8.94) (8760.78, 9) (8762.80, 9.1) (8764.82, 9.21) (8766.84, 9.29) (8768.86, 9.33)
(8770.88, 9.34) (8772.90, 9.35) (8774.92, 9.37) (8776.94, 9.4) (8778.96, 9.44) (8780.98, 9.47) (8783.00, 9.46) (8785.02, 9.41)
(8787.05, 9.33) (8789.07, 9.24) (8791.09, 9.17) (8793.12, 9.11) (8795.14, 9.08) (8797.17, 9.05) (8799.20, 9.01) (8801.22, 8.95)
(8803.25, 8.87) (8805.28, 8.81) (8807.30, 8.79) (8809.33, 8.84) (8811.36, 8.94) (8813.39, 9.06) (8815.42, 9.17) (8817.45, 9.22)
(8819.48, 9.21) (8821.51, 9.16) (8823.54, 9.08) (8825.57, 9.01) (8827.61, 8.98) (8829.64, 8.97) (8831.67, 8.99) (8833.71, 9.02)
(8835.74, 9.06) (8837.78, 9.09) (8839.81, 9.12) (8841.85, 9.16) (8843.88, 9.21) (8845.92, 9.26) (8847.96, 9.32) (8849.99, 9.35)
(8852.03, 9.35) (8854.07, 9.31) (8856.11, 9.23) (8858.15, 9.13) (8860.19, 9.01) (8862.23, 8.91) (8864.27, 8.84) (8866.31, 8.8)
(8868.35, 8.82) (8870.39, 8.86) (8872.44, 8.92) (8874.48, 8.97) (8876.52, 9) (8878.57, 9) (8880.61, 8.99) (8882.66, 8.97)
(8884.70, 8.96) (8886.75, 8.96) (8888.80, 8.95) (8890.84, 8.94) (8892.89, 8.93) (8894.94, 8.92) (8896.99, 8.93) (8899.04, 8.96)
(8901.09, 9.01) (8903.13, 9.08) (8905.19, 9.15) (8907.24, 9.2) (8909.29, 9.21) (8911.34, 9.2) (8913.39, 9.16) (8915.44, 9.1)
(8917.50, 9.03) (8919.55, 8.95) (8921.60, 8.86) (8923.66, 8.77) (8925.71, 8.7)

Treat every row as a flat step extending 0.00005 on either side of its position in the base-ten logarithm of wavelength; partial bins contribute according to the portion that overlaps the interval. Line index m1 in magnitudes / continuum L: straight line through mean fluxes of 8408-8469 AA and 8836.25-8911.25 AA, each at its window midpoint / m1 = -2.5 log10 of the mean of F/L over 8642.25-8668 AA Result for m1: 0.060 mag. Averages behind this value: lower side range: 8.65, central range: 8.38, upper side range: 9.05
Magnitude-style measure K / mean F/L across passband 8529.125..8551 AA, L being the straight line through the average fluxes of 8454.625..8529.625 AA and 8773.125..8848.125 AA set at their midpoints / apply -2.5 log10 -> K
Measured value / 0.13 mag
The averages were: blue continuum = 8.33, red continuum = 9.13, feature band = 7.51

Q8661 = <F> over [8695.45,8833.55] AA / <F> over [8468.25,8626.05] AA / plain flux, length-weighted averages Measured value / 1.1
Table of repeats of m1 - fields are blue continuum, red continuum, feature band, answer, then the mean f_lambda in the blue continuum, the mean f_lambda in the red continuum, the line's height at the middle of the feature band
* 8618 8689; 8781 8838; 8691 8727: -0.03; 8.66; 9.08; 8.81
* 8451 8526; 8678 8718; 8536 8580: 0.05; 8.37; 8.97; 8.57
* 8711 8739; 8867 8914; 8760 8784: -0.04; 8.94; 9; 8.96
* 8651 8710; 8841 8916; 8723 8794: -0.05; 8.6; 9.06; 8.78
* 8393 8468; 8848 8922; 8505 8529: 0.08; 8.7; 9.03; 8.77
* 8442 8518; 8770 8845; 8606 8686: 0.01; 8.45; 9.13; 8.8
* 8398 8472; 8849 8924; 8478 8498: 0.03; 8.68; 9.02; 8.72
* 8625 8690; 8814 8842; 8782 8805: -0.02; 8.64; 9.08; 8.99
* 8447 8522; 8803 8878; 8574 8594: -0.05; 8.41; 9.05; 8.59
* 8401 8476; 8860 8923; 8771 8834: -0.03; 8.65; 8.99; 8.92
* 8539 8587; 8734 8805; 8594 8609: -0.11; 8.35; 9.16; 8.5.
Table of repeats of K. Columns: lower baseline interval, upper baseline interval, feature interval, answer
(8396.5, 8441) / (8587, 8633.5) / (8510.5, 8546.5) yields 0.150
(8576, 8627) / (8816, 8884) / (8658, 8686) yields 0.101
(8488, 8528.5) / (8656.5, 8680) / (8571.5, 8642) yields -0.113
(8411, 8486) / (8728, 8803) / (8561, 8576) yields 0.021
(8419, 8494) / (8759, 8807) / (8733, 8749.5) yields 0.002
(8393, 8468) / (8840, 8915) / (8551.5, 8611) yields -0.011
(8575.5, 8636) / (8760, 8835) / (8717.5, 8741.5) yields 0.022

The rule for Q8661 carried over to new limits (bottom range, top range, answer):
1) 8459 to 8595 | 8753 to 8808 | 1.10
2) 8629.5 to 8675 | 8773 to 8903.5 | 1.06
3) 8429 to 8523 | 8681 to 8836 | 1.07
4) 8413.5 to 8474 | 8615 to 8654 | 1.05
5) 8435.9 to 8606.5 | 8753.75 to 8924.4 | 1.07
